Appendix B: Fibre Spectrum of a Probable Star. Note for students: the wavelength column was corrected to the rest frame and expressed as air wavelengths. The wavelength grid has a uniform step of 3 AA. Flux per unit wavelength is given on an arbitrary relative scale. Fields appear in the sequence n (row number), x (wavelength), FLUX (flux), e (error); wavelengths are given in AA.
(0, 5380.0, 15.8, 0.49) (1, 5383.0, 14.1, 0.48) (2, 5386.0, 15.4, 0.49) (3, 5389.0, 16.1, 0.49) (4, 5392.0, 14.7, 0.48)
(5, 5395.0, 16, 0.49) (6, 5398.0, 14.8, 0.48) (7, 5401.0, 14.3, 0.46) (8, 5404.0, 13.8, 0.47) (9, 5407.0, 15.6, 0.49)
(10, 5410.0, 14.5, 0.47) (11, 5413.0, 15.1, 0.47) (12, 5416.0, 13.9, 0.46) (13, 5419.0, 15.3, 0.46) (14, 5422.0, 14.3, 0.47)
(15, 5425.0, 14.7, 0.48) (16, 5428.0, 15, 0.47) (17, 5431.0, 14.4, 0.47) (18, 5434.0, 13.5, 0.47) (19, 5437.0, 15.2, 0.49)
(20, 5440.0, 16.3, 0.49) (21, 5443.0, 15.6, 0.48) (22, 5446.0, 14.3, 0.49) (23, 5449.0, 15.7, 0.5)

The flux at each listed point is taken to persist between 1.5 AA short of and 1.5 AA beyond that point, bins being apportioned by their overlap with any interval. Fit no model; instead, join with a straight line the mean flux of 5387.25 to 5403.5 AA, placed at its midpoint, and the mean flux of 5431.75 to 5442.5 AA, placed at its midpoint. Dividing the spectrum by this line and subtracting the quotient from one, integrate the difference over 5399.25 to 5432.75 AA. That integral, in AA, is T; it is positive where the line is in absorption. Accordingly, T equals 1.0 AA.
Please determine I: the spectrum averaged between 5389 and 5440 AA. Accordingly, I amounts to 14.8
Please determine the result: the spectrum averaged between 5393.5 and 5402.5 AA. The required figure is 15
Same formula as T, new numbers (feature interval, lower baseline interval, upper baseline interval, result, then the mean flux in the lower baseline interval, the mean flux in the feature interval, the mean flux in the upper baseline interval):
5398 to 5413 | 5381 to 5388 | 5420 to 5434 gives 0.09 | 14.9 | 14.6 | 14.5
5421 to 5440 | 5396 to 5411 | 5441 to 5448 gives 0.36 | 14.7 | 14.7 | 15.1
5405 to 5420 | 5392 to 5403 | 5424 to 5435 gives -0.14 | 14.9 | 14.8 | 14.4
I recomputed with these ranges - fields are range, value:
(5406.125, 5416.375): 14.8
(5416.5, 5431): 14.7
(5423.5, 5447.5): 14.9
